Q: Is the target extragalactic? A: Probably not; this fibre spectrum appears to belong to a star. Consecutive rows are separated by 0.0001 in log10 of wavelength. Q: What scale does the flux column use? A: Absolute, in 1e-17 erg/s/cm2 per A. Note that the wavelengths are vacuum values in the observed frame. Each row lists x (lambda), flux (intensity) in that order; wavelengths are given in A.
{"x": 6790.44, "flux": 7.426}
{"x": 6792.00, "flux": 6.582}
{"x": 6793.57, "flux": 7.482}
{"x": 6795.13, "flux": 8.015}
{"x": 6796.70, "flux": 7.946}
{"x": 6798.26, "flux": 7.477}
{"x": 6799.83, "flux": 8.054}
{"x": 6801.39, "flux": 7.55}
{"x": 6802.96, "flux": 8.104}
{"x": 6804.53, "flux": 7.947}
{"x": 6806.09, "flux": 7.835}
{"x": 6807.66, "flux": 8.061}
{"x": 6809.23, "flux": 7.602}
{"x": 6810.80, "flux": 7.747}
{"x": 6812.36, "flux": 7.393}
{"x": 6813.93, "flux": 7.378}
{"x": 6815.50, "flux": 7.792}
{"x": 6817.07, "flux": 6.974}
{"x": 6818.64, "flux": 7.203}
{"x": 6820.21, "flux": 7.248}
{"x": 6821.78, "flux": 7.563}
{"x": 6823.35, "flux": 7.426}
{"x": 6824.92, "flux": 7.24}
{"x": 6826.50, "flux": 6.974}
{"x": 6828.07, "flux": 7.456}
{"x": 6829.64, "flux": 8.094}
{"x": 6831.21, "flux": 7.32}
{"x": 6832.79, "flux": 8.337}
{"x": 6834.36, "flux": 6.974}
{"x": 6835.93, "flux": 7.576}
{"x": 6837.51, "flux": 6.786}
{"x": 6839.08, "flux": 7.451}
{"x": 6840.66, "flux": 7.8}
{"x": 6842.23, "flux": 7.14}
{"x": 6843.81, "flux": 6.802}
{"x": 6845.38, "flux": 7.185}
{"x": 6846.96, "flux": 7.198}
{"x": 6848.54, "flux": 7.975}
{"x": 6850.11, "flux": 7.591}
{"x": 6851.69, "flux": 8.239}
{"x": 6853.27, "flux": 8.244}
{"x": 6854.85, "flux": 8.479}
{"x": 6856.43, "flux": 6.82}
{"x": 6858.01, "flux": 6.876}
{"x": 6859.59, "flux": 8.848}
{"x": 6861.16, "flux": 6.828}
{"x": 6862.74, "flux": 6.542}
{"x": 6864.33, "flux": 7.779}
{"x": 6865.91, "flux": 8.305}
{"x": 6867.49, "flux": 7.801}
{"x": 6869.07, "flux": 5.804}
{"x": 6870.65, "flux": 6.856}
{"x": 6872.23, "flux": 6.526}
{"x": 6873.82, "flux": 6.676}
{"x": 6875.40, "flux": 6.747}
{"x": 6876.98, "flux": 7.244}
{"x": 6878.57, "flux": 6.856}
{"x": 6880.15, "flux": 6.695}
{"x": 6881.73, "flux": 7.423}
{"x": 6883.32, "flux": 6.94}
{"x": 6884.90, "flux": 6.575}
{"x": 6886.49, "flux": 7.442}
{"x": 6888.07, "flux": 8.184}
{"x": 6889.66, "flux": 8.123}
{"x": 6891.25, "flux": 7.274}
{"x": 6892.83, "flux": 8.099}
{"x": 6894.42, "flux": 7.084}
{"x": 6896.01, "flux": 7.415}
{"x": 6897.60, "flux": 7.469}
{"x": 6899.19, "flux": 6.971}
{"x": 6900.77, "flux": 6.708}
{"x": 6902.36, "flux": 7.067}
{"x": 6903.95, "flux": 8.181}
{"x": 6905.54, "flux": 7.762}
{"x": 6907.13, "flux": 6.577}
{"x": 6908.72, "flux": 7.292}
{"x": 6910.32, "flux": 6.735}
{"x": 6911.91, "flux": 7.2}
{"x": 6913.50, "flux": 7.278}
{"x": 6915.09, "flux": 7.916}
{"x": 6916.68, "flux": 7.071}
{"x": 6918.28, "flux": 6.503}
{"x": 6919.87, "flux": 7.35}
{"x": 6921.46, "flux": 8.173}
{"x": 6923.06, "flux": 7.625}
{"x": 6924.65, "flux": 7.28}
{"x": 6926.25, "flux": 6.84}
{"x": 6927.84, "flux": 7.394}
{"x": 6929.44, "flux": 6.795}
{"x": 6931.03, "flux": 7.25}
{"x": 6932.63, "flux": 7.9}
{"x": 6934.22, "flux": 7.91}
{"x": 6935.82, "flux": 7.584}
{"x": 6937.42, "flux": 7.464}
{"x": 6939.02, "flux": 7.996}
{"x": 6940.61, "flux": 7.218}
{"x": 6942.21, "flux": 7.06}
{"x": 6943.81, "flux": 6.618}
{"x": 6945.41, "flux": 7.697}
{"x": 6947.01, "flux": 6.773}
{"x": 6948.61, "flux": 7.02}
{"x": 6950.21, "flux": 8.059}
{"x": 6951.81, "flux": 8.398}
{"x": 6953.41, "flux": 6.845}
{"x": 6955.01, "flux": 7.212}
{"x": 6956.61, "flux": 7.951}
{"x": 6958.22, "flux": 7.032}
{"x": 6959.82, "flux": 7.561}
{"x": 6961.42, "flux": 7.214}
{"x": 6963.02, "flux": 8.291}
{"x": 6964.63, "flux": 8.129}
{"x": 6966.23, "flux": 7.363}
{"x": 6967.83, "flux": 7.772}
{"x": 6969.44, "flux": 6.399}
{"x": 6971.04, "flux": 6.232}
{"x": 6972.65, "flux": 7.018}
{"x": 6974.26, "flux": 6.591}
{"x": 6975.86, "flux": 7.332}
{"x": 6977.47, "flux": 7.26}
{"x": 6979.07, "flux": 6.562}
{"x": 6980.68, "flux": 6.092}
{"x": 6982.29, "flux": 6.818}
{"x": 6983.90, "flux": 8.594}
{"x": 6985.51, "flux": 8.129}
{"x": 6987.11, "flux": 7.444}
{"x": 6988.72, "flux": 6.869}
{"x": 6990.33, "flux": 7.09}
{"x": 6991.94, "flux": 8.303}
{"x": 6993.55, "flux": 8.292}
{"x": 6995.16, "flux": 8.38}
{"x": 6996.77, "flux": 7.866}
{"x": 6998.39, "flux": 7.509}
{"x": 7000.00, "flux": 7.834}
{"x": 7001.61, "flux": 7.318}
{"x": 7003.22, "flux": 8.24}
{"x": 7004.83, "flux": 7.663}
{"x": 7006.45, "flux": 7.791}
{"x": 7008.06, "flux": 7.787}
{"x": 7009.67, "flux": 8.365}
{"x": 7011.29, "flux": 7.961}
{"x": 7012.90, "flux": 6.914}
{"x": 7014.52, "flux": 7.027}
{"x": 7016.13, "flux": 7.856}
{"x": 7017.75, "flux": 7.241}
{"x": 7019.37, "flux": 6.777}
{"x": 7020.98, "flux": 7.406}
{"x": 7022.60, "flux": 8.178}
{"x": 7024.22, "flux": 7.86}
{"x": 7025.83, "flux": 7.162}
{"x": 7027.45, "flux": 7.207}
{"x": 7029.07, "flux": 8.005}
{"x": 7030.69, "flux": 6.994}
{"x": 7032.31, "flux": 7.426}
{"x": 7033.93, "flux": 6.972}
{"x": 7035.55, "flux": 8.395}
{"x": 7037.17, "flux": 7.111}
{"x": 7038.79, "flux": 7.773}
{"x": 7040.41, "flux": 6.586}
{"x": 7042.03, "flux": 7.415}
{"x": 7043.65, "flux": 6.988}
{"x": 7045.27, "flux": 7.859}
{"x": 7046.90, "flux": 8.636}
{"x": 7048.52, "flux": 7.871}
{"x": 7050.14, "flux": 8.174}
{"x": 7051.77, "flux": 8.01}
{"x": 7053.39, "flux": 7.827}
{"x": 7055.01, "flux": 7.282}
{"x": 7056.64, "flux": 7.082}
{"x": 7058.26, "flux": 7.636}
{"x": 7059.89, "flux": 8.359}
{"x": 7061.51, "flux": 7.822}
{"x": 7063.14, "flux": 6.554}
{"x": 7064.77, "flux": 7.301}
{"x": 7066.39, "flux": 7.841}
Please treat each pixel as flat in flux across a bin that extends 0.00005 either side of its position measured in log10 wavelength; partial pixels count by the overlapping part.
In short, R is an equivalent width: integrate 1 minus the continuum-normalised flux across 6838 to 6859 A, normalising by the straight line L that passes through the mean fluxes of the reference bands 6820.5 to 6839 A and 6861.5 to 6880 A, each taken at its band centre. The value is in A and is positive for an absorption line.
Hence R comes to -0.9 A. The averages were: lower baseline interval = 7.43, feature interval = 7.52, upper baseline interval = 6.99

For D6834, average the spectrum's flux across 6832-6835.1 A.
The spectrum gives 7.67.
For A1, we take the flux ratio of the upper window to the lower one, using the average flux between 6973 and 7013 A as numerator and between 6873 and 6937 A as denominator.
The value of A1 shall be 1.0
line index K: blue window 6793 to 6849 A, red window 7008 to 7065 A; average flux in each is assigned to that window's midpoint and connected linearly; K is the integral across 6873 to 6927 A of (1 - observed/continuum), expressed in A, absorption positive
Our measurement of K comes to 2.0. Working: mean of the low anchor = 7.53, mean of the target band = 7.26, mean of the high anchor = 7.55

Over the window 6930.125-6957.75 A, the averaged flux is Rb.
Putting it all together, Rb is 7.46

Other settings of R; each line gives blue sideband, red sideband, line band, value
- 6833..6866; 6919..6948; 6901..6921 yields 0.45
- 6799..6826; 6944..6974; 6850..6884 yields 1.04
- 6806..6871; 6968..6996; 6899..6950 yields 0.34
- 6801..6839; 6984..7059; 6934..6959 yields 0.57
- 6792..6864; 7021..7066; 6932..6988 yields 1.51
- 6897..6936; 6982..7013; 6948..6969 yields -0.08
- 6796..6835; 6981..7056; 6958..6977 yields 0.91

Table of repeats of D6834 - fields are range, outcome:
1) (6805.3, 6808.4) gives 7.96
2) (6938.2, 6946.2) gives 7.32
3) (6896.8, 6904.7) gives 7.28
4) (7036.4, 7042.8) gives 7.22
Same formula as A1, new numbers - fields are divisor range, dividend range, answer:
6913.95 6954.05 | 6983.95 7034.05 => 1.03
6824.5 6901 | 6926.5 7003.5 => 1.01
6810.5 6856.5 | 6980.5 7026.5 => 1.02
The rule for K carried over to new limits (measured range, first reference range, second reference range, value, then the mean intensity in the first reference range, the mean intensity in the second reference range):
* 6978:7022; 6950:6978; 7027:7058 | -0.6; 7.36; 7.56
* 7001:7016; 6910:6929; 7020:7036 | -0.4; 7.29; 7.53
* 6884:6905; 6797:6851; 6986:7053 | 0.3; 7.51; 7.63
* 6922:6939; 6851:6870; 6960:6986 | -0.2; 7.54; 7.23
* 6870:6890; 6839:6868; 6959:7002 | 1.2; 7.57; 7.42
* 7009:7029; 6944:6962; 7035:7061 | 0.2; 7.41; 7.68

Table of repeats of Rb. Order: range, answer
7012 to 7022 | 7.23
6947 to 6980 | 7.29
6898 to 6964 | 7.36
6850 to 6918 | 7.3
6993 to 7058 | 7.62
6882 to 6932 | 7.31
